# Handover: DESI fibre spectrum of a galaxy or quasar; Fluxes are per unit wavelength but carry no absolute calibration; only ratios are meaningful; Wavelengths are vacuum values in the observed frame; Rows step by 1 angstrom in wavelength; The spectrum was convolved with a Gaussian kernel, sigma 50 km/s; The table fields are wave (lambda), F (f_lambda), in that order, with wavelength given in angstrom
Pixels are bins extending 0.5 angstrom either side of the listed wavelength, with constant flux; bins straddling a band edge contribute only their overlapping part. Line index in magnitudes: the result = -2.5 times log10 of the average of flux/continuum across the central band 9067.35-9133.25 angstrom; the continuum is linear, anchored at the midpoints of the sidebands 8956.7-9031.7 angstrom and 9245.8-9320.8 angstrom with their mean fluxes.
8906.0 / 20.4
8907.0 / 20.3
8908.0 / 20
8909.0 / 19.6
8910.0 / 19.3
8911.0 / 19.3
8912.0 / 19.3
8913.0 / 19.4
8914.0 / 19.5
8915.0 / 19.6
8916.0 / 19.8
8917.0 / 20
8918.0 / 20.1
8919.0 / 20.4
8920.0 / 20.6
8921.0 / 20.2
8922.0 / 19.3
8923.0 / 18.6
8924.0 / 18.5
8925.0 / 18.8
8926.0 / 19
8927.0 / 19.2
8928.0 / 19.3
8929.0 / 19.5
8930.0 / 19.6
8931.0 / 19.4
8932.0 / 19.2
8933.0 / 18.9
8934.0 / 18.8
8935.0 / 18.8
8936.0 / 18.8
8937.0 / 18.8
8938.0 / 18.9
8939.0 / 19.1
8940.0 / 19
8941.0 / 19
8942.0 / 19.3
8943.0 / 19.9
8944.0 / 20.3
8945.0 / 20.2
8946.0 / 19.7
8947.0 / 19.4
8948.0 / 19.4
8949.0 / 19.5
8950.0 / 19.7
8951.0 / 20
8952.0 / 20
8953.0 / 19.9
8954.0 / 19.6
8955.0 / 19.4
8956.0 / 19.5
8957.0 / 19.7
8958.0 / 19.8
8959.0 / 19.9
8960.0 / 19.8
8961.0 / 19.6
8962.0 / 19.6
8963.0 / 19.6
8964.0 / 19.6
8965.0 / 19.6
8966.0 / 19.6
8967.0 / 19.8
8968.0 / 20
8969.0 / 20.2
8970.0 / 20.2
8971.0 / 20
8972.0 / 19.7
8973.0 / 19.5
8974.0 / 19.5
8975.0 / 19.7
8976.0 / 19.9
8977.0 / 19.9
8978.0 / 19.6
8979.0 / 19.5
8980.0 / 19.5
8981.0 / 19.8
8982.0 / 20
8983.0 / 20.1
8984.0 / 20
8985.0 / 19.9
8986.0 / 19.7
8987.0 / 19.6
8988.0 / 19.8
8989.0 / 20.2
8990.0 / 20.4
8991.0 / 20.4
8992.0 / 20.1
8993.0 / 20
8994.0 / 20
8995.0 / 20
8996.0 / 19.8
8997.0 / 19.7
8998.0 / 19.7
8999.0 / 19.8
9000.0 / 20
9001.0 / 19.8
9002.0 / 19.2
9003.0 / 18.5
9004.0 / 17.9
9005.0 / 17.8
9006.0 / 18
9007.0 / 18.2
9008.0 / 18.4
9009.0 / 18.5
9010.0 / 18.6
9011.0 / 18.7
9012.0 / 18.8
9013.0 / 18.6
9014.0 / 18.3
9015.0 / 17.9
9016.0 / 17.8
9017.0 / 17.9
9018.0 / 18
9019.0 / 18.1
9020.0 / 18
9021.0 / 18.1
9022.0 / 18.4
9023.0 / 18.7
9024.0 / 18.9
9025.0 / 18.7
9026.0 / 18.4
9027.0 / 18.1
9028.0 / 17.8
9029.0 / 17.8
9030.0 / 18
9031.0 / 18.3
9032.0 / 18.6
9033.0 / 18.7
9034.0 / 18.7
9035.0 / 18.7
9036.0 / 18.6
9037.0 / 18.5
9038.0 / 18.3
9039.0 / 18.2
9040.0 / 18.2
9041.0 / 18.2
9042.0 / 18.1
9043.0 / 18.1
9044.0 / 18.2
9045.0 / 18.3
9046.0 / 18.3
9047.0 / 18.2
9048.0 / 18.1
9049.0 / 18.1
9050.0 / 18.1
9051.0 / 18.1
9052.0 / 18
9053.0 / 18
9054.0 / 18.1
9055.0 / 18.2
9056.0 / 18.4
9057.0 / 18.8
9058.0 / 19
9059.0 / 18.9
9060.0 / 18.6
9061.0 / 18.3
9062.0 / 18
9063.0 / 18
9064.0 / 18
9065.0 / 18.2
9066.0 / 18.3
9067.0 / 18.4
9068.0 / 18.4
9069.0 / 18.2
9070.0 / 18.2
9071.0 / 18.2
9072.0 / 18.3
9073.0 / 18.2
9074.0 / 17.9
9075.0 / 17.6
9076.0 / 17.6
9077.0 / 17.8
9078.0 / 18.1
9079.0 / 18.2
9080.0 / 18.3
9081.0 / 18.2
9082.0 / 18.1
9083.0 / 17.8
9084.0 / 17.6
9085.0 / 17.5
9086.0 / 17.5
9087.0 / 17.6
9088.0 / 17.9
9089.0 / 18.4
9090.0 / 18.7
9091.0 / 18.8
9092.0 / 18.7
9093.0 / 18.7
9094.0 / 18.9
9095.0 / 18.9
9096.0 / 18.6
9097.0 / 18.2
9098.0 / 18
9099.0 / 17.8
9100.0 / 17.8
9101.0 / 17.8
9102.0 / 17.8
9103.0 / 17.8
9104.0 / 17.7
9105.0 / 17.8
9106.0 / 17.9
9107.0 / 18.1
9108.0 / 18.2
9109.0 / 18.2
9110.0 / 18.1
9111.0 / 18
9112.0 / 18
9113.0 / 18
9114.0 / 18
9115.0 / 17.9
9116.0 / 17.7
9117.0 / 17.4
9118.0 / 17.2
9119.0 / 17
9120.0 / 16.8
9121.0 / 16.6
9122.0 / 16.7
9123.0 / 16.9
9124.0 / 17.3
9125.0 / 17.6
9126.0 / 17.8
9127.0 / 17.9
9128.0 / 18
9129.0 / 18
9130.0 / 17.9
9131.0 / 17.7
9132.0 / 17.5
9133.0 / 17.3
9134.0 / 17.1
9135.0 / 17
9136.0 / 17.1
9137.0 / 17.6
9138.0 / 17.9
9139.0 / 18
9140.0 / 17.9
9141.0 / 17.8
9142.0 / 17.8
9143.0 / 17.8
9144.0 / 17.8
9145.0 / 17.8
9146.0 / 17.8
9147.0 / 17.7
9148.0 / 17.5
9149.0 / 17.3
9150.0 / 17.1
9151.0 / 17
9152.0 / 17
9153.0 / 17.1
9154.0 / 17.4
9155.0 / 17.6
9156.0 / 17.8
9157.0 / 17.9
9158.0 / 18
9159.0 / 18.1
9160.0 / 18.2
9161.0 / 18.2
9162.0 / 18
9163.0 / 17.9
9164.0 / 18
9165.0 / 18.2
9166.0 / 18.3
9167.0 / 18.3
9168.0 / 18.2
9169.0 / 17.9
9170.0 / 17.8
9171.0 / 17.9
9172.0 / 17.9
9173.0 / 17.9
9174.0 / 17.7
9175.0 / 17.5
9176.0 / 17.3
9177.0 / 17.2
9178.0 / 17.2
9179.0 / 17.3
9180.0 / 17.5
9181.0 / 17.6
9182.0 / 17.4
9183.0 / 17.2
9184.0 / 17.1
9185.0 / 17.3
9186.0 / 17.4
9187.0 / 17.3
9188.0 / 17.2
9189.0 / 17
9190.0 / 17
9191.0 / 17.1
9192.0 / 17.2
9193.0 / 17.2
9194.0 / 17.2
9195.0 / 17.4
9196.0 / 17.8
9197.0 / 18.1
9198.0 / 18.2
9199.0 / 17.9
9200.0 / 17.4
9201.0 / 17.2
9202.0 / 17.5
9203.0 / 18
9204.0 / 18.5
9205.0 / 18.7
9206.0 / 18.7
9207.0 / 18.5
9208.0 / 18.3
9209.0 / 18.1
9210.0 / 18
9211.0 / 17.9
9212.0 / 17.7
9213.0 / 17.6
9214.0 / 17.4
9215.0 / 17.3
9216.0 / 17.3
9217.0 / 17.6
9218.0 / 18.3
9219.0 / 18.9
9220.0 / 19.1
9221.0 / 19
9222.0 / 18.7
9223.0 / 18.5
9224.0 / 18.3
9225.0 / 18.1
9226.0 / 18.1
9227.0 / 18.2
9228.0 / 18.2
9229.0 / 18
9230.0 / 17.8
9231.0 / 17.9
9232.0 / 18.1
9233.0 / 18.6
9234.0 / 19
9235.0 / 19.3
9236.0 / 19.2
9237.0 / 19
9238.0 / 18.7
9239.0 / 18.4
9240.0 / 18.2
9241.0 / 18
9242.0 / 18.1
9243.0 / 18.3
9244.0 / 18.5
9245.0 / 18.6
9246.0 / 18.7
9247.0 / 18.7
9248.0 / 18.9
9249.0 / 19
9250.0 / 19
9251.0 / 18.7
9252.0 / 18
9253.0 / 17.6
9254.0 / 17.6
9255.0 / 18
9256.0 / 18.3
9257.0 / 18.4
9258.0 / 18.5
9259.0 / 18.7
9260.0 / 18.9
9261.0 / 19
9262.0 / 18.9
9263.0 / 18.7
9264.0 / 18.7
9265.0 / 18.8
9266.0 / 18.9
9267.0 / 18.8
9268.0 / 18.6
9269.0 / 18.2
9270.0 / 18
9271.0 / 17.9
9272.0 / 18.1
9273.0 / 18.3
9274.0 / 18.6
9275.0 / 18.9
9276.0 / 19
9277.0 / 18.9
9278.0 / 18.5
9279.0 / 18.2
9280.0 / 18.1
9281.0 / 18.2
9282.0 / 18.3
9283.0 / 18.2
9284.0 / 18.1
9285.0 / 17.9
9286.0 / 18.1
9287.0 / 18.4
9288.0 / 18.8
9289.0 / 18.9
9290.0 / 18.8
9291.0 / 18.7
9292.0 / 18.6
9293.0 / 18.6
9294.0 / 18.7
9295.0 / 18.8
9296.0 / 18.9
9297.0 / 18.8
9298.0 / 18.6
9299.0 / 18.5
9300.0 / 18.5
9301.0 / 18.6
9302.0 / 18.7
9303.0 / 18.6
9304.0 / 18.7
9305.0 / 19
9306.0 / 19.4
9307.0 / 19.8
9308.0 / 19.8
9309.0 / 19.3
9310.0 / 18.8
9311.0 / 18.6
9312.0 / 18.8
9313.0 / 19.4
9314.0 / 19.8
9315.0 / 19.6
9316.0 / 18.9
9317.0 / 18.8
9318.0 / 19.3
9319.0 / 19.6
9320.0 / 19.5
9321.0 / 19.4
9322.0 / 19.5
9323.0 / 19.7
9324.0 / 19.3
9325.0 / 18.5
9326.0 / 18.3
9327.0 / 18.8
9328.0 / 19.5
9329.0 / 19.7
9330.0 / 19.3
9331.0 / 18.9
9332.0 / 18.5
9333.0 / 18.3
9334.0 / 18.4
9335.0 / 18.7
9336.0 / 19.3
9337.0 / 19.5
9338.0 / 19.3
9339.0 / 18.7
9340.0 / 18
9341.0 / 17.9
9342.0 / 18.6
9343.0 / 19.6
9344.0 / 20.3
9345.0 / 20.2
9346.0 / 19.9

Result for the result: 0.07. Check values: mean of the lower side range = 19.2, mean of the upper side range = 18.7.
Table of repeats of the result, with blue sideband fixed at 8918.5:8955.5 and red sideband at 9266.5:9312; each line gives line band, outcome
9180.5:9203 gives 0.09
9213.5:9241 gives 0.02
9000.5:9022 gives 0.05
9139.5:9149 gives 0.07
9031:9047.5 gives 0.05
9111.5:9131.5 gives 0.09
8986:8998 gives -0.04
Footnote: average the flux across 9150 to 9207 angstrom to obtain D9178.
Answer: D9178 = 17.7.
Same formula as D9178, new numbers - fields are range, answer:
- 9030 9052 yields 18.3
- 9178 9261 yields 18.1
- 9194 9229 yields 18.1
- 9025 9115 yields 18.2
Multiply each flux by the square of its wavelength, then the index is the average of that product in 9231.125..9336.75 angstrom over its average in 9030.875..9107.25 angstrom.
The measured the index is 1.08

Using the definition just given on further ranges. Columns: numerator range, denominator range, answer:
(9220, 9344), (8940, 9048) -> 1.04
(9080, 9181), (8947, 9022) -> 0.95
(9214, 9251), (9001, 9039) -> 1.05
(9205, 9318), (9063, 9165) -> 1.07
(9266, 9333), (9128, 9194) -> 1.10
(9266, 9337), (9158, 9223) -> 1.08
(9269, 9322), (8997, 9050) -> 1.08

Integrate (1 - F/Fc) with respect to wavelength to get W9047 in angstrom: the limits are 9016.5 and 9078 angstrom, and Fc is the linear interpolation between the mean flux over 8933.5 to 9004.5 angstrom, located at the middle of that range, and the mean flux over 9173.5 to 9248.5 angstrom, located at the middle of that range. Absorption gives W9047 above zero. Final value 2.8 angstrom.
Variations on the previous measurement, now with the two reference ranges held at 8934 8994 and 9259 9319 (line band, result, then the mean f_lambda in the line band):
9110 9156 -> 4.0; 17.5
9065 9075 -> 0.6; 18.2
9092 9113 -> 1.3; 18.1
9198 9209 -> 0.5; 18.1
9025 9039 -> 0.8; 18.4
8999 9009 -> 0.4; 18.7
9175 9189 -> 1.3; 17.3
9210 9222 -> 0.6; 18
